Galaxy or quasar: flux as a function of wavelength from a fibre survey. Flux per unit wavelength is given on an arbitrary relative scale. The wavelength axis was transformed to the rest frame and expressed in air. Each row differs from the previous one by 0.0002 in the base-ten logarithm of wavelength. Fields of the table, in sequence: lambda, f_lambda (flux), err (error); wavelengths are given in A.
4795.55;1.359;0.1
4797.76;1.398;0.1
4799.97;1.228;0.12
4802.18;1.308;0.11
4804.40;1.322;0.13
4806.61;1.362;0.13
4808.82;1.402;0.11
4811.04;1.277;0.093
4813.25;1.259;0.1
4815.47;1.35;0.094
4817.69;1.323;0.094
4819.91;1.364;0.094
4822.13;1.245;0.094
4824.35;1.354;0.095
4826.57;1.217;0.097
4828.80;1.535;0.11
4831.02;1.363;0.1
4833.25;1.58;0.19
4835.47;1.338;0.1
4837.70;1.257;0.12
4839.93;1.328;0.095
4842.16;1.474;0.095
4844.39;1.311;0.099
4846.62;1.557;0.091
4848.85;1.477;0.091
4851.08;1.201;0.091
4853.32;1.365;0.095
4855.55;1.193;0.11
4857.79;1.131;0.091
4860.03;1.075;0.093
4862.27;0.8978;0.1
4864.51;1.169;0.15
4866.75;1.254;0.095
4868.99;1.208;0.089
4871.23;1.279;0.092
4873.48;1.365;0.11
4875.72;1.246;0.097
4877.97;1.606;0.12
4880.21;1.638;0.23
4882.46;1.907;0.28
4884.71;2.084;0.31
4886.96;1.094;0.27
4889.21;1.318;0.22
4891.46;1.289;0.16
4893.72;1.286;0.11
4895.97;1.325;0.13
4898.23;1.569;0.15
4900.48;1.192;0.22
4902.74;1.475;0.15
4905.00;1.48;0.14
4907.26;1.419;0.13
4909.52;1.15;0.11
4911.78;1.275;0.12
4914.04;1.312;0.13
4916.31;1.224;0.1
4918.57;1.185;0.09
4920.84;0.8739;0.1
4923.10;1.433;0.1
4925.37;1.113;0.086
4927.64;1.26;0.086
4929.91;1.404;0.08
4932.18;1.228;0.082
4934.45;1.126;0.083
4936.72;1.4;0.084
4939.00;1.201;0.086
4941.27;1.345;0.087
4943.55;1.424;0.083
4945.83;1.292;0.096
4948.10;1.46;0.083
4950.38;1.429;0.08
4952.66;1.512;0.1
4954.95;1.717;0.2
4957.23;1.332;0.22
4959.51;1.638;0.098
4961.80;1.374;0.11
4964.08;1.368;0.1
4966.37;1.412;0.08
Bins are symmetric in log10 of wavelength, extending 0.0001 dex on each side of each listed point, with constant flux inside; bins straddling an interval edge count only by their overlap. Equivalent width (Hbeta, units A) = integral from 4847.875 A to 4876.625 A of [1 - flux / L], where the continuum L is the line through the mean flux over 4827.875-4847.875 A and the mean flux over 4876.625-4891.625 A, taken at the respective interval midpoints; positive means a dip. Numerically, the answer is 5.4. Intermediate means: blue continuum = 1.42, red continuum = 1.58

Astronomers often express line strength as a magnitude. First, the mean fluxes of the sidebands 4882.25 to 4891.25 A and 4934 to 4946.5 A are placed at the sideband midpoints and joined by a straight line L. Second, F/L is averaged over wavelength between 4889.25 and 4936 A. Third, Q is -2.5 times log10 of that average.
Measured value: 0.12 mag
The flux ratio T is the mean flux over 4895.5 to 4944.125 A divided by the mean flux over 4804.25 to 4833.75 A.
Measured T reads 0.96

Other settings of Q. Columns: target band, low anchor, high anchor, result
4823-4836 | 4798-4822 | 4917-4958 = -0.063 mag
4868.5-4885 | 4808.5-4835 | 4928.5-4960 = -0.119 mag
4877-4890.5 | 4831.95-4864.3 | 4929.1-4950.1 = -0.223 mag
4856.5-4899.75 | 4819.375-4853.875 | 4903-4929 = -0.035 mag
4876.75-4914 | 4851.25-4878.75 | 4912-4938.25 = -0.171 mag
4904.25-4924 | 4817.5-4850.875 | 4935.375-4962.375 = 0.127 mag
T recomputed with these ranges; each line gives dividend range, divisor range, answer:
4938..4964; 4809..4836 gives 1.06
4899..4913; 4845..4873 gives 1.08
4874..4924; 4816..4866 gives 1.06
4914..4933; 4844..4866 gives 0.99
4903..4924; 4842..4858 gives 0.94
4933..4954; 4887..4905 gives 1.01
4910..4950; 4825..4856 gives 0.92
